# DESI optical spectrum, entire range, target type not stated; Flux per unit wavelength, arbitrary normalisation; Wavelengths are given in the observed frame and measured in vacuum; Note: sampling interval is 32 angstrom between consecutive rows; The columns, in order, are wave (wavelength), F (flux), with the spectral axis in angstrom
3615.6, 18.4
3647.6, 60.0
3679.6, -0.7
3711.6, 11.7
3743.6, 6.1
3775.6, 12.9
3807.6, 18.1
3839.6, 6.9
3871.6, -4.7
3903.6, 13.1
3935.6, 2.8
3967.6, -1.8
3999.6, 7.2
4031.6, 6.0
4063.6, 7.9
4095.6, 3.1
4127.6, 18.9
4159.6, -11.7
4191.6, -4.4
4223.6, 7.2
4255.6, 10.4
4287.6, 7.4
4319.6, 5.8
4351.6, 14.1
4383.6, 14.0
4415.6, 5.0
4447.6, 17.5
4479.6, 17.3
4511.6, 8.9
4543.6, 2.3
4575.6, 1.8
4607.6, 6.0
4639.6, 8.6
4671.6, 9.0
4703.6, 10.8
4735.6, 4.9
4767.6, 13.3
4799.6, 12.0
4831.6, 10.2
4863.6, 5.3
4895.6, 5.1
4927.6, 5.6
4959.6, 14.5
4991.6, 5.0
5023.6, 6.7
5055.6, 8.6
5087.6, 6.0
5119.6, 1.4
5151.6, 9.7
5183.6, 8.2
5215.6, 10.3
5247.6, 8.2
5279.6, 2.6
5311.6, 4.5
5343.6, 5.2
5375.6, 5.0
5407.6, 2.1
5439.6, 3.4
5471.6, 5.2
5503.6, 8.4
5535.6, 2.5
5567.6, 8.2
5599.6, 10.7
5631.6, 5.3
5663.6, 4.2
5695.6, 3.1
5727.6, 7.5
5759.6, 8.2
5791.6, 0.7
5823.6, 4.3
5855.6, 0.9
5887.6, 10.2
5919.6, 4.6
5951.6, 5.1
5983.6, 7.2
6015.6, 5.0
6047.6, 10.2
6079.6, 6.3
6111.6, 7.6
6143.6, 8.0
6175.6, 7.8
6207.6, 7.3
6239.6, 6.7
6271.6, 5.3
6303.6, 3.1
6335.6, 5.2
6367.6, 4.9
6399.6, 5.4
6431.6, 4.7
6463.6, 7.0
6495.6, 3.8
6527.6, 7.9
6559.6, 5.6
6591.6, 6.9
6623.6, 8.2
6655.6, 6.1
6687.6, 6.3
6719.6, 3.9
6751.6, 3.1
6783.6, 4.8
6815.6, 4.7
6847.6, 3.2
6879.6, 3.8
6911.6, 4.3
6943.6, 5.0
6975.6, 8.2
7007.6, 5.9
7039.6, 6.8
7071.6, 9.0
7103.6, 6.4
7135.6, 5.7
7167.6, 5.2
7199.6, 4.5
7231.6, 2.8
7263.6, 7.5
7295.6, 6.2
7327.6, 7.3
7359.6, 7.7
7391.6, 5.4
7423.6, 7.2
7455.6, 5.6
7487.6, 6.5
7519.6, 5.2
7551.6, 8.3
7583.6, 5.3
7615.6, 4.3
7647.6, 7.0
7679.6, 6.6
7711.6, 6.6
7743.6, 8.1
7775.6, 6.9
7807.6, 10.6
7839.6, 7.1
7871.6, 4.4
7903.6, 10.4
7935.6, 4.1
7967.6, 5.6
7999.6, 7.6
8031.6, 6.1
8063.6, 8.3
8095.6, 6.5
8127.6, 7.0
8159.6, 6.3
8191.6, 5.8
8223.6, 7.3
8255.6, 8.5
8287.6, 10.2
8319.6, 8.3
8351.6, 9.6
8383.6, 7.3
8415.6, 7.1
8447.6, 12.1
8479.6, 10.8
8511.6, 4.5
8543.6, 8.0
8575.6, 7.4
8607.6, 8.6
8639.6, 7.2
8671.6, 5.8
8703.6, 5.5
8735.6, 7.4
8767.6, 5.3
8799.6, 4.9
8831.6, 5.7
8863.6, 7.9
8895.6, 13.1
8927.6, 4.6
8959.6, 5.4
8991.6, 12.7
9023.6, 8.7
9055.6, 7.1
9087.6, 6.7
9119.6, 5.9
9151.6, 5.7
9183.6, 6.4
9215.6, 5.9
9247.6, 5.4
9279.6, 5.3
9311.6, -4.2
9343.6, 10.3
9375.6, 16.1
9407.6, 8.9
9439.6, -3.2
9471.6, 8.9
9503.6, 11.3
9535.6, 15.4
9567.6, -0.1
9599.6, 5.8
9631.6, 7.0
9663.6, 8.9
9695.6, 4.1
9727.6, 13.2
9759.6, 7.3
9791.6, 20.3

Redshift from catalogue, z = 0.83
